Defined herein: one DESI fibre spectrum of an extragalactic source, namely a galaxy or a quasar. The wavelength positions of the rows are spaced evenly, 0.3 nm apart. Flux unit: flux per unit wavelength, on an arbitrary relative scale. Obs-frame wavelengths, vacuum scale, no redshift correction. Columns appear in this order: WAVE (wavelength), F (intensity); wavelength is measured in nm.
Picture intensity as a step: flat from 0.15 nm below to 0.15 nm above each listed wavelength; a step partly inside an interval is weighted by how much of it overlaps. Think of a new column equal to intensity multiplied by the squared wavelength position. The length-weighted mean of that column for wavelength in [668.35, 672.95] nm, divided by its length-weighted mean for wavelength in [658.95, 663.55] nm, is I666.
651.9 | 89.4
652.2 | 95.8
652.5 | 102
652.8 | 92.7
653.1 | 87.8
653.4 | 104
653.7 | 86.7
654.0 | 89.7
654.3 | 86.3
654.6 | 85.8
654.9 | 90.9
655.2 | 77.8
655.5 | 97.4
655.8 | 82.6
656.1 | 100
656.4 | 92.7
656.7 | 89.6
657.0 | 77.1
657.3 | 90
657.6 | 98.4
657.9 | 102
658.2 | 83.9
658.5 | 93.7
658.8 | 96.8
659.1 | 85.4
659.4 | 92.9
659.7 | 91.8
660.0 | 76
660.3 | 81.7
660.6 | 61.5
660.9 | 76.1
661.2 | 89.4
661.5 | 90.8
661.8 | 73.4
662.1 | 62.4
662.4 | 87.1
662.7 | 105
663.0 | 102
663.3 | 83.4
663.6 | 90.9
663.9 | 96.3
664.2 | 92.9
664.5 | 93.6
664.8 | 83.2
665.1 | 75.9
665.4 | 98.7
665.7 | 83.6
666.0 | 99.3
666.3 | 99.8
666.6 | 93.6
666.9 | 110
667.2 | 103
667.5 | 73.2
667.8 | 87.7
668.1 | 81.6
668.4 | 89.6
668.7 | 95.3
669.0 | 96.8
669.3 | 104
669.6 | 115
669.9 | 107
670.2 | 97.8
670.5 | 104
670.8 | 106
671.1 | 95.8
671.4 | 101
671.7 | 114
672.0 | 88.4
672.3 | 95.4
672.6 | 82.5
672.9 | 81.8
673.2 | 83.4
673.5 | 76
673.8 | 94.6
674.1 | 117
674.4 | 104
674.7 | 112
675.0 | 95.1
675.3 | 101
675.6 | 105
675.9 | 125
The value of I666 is 1.2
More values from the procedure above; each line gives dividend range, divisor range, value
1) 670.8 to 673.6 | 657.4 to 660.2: 1.05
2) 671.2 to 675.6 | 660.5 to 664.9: 1.16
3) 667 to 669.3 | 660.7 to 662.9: 1.11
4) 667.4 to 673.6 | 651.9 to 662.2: 1.12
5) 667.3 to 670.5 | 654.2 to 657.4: 1.13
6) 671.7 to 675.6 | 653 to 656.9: 1.12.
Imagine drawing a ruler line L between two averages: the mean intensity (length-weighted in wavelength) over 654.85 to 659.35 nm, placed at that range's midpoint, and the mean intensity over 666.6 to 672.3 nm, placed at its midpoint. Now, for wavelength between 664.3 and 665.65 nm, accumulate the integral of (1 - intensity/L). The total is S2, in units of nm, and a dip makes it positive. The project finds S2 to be 0.11 nm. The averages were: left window 90.6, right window 98.1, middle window 87.7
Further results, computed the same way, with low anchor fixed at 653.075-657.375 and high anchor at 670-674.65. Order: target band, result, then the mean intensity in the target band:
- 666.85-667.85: 0.021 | 92.4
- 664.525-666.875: 0.050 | 91.8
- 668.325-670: -0.113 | 102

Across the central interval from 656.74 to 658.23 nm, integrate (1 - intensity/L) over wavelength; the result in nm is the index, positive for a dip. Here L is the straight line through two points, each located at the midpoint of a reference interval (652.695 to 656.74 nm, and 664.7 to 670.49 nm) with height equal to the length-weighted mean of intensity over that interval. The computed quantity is 0.008 nm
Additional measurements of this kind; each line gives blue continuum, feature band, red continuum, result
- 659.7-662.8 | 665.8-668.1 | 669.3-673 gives -0.07 nm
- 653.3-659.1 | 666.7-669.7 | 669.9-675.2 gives 0.01 nm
